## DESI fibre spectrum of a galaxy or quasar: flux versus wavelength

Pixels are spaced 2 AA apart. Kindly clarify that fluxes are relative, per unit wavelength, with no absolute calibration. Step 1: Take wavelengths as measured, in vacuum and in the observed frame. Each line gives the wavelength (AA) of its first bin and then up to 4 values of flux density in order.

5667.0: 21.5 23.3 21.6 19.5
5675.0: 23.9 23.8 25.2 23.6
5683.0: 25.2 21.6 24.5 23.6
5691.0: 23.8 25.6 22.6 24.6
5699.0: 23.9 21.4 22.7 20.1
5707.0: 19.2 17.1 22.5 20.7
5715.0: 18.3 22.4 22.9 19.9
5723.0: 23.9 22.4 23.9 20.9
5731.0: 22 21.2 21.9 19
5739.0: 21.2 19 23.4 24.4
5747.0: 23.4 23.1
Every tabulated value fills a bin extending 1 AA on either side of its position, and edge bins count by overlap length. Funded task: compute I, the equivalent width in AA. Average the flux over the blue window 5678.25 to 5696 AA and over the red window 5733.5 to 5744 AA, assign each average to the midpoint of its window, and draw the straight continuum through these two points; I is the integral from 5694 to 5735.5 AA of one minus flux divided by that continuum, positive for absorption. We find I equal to 1.2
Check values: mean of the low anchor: 23.9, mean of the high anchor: 20.9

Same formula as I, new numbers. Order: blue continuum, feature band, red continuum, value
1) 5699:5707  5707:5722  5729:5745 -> 0.7 AA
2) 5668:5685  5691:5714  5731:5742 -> 0.1 AA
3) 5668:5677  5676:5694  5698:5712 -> -1.9 AA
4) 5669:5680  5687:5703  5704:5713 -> -2.0 AA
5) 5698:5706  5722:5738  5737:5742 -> -1.1 AA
